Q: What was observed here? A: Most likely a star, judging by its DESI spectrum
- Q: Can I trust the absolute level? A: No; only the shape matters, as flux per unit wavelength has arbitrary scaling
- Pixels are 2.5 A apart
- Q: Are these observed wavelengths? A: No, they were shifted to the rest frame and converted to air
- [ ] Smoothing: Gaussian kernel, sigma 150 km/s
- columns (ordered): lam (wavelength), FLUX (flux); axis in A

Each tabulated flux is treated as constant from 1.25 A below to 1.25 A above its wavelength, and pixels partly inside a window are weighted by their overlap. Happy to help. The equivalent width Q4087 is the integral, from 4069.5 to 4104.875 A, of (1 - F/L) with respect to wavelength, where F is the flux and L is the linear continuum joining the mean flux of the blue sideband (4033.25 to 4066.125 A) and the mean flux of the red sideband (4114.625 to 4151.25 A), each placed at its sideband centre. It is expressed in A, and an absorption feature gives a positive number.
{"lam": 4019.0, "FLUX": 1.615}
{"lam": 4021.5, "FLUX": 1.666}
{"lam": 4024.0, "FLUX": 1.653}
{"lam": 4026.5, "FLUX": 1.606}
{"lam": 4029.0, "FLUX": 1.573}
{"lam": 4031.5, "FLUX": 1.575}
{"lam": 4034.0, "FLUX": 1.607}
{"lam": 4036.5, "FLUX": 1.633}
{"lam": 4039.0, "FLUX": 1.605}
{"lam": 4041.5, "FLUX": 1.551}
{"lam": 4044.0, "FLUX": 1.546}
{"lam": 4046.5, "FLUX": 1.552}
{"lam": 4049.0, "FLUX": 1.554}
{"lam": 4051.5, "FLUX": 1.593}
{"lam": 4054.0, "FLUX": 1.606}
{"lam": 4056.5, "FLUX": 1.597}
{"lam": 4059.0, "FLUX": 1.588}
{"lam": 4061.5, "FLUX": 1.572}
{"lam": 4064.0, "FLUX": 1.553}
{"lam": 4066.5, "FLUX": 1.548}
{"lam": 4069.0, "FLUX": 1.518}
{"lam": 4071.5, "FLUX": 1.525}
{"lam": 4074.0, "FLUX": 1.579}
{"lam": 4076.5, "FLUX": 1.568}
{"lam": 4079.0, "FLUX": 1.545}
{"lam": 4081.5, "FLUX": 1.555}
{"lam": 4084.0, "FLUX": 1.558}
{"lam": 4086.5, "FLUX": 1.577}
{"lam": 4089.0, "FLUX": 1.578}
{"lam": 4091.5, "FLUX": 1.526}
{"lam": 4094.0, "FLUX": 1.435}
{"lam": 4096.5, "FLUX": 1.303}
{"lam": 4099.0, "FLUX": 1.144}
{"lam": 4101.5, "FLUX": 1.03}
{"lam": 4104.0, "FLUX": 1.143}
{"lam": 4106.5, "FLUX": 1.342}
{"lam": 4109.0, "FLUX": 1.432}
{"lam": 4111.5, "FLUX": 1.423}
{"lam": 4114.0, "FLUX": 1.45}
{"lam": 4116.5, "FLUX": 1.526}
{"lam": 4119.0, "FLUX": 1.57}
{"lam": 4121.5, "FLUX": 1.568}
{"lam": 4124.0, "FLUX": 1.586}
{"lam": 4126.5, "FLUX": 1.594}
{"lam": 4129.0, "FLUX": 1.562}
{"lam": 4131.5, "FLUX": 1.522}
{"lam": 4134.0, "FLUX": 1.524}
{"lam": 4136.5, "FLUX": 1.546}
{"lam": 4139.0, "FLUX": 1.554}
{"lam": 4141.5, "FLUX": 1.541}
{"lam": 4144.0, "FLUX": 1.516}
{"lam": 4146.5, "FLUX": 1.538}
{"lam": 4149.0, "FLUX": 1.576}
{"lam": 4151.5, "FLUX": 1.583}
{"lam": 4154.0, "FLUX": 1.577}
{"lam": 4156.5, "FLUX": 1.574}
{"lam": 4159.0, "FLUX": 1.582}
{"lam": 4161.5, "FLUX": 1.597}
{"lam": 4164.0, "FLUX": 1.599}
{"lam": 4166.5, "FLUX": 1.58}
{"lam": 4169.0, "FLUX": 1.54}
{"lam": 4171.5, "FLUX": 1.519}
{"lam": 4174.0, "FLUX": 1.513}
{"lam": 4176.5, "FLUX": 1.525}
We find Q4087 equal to 2.9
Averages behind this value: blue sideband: 1.58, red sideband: 1.55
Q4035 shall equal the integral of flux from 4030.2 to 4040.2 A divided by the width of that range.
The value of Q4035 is 1.6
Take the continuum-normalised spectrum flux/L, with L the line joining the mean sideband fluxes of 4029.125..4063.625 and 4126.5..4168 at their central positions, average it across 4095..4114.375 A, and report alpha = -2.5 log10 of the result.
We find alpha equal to 0.224 mag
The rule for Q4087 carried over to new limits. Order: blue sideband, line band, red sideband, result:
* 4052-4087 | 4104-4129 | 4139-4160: 1.24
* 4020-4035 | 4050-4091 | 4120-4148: 0.58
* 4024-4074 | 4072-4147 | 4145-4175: 4.40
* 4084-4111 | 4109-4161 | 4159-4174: -2.55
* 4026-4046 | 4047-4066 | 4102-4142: -0.21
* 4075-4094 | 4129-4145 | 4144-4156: 0.25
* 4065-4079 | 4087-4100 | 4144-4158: 1.17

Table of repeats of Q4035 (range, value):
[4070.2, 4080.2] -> 1.55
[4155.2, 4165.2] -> 1.59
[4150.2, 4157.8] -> 1.58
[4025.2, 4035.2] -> 1.59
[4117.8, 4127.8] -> 1.58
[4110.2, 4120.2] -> 1.49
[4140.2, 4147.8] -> 1.53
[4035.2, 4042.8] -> 1.6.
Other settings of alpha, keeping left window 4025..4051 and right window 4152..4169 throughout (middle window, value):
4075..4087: 0.01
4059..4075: 0.02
